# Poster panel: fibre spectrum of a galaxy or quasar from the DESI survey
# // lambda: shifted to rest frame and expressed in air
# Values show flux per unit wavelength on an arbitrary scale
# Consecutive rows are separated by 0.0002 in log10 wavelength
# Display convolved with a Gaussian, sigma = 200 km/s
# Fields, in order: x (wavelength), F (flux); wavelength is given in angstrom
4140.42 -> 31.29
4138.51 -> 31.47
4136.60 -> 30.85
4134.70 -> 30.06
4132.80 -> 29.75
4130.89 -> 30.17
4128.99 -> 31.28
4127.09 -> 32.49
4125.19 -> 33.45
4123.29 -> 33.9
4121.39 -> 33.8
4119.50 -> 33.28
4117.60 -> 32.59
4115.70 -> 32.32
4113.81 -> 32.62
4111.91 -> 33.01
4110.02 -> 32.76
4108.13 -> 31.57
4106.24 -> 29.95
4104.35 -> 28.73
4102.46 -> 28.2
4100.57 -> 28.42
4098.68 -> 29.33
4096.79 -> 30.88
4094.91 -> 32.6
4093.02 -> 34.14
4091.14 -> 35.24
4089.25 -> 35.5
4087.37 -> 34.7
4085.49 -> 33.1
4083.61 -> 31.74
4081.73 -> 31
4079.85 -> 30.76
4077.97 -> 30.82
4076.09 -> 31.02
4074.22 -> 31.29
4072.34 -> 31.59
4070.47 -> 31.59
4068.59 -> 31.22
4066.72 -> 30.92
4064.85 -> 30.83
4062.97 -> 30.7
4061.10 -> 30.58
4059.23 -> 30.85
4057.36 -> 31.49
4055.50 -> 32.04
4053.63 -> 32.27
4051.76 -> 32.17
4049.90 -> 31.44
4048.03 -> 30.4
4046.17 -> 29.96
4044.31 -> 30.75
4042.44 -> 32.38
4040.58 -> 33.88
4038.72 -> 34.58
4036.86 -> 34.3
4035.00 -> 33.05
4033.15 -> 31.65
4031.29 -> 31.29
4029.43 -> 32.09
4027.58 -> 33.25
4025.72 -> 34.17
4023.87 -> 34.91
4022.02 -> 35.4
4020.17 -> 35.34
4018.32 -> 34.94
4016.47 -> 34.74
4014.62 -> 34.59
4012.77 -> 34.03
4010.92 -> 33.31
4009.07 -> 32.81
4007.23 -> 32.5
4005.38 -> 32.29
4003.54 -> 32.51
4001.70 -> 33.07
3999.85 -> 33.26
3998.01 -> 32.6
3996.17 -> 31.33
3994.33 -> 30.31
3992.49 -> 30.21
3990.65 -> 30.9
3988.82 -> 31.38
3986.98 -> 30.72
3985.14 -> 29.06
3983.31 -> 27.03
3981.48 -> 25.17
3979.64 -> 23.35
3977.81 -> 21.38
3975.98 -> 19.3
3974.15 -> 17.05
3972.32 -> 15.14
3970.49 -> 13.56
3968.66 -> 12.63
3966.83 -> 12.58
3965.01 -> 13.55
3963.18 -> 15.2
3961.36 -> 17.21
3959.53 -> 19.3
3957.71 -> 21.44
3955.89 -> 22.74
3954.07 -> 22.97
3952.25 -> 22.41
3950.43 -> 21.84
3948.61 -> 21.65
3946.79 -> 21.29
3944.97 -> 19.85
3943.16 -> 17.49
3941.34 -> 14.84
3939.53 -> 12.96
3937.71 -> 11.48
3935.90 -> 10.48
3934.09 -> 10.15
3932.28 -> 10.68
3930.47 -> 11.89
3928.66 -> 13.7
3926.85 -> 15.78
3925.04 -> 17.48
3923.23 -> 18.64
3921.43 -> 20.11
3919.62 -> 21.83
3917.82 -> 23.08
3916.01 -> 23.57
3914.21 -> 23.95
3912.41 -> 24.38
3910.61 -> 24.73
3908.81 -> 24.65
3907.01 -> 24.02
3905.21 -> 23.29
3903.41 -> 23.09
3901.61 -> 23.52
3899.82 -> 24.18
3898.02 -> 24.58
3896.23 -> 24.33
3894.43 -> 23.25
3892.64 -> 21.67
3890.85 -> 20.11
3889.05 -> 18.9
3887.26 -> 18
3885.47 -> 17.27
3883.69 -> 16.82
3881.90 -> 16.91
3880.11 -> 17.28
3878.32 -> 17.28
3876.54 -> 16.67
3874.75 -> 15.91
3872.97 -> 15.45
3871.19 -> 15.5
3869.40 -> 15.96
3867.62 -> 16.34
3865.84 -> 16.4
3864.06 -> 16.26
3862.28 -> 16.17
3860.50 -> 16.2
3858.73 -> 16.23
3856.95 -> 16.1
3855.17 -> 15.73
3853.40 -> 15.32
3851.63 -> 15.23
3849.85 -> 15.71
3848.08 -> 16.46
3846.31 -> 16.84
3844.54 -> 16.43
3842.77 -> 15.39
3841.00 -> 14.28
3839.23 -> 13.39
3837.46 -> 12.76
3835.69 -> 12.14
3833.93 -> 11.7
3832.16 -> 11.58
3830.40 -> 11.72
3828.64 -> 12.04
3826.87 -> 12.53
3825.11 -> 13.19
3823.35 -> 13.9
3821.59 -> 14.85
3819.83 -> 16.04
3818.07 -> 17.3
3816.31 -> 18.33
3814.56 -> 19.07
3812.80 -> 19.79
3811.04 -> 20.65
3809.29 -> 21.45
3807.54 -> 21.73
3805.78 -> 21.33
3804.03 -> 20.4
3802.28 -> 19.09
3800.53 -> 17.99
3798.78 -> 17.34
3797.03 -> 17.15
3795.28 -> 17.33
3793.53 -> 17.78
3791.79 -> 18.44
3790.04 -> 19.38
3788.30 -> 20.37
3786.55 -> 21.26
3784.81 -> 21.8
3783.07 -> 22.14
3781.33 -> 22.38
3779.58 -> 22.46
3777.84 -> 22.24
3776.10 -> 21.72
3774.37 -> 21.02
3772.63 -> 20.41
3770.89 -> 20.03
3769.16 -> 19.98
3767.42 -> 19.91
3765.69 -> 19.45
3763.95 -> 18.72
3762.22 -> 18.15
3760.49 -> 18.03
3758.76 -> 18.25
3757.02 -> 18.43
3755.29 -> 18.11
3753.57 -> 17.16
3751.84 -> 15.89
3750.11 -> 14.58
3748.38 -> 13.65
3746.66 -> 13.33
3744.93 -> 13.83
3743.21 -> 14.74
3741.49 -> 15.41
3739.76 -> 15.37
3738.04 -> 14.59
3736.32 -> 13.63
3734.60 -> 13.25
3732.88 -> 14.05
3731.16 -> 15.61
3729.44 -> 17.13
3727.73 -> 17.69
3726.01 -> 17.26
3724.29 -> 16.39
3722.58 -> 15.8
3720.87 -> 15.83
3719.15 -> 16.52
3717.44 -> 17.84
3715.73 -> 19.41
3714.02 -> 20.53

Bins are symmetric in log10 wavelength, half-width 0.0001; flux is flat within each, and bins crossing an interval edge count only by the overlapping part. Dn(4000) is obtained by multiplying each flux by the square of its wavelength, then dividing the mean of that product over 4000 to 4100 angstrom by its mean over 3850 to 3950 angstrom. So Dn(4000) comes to 1.9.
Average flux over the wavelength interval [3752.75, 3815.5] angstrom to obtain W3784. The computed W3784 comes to 19.8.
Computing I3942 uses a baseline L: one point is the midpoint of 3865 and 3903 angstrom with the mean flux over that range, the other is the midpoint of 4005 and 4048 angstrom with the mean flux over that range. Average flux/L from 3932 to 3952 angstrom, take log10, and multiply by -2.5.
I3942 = 0.48 mag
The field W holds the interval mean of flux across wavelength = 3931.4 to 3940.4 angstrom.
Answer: 11.1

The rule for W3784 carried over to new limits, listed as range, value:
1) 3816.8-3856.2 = 14.3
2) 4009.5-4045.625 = 33.6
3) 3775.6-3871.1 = 17.1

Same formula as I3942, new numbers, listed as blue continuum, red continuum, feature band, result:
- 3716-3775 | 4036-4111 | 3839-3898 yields 0.292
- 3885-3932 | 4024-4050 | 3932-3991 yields 0.323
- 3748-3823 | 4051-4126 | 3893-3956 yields 0.244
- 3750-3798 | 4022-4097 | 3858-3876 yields 0.419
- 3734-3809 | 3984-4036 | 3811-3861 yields 0.418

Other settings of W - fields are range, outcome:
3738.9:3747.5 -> 14.5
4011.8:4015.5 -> 34.3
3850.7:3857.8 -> 15.6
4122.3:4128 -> 33.3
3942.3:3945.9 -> 18.7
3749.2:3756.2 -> 16.4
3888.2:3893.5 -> 20.2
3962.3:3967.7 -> 13.8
